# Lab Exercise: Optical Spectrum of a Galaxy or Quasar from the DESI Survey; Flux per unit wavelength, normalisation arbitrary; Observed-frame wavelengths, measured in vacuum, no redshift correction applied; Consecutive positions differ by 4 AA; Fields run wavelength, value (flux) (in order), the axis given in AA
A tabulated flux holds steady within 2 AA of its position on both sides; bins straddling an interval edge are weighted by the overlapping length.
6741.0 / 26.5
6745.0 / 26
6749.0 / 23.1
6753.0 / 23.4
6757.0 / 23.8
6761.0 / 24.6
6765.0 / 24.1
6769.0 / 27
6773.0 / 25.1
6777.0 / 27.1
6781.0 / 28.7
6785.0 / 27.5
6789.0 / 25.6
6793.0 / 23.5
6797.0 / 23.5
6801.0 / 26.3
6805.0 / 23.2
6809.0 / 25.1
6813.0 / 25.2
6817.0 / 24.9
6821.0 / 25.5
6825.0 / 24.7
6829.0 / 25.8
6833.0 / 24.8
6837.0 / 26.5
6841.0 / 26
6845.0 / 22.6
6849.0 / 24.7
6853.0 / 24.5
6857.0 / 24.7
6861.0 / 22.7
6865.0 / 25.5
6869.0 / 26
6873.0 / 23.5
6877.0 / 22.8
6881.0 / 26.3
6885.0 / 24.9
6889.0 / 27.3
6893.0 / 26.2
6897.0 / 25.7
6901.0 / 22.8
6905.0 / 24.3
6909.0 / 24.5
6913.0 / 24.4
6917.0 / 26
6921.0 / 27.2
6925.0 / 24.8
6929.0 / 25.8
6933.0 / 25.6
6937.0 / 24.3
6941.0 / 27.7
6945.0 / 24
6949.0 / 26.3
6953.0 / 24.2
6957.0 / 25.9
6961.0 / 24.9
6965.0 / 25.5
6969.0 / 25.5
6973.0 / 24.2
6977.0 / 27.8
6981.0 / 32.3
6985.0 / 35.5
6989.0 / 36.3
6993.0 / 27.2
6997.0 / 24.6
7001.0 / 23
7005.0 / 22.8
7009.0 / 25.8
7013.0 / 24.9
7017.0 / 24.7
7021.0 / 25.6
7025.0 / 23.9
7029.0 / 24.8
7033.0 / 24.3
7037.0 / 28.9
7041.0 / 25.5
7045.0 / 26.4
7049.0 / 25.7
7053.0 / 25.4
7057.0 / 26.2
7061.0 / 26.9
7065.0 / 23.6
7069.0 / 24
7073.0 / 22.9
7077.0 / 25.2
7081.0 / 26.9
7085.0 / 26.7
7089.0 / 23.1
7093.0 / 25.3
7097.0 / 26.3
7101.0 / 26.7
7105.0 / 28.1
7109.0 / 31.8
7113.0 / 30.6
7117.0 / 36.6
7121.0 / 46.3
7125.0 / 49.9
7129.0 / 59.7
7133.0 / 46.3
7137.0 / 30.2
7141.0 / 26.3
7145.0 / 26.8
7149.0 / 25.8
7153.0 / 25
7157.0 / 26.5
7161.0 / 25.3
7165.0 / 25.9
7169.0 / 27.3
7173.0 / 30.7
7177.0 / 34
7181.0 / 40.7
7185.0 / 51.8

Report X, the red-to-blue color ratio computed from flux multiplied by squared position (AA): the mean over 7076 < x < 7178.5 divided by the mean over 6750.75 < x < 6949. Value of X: 1.35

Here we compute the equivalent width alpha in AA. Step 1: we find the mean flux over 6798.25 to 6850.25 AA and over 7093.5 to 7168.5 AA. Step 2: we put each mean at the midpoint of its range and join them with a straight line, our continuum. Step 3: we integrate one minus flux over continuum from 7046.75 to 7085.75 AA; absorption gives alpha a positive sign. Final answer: 7.3 AA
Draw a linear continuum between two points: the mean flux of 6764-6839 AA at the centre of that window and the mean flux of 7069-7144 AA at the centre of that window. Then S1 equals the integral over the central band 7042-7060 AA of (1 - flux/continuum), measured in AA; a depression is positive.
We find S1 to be 3.0 AA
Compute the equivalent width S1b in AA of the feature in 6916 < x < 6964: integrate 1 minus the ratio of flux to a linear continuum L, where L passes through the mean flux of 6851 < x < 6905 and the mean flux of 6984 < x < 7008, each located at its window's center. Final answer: 1.5 AA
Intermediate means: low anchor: 24.8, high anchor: 27.8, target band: 25.5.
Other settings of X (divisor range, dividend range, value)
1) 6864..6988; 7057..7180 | 1.24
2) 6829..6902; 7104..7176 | 1.45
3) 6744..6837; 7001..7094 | 1.08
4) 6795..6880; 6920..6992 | 1.14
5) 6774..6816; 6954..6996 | 1.17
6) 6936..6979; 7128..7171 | 1.27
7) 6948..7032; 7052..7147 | 1.21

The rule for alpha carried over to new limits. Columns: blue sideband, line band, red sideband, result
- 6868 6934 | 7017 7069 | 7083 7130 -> 9.3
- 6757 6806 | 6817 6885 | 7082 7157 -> 5.4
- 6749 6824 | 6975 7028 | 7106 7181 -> 5.4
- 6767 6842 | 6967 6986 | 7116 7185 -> 0.9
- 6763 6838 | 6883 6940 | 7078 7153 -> 5.5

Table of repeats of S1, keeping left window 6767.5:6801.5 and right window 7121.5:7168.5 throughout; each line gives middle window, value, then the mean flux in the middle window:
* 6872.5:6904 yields 3.6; 25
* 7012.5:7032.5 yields 4.1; 24.7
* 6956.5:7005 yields 4.2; 27.6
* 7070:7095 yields 5.7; 25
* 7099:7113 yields 1.6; 29.1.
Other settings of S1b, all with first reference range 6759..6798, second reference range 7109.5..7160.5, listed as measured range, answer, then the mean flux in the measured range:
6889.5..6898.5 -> 0.8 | 26.2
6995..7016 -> 5.0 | 24.2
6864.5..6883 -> 2.3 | 24.8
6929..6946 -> 2.6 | 25.5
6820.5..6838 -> 1.1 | 25.4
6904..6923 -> 2.6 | 25.3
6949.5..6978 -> 5.0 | 25.4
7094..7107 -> 2.9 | 26.9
